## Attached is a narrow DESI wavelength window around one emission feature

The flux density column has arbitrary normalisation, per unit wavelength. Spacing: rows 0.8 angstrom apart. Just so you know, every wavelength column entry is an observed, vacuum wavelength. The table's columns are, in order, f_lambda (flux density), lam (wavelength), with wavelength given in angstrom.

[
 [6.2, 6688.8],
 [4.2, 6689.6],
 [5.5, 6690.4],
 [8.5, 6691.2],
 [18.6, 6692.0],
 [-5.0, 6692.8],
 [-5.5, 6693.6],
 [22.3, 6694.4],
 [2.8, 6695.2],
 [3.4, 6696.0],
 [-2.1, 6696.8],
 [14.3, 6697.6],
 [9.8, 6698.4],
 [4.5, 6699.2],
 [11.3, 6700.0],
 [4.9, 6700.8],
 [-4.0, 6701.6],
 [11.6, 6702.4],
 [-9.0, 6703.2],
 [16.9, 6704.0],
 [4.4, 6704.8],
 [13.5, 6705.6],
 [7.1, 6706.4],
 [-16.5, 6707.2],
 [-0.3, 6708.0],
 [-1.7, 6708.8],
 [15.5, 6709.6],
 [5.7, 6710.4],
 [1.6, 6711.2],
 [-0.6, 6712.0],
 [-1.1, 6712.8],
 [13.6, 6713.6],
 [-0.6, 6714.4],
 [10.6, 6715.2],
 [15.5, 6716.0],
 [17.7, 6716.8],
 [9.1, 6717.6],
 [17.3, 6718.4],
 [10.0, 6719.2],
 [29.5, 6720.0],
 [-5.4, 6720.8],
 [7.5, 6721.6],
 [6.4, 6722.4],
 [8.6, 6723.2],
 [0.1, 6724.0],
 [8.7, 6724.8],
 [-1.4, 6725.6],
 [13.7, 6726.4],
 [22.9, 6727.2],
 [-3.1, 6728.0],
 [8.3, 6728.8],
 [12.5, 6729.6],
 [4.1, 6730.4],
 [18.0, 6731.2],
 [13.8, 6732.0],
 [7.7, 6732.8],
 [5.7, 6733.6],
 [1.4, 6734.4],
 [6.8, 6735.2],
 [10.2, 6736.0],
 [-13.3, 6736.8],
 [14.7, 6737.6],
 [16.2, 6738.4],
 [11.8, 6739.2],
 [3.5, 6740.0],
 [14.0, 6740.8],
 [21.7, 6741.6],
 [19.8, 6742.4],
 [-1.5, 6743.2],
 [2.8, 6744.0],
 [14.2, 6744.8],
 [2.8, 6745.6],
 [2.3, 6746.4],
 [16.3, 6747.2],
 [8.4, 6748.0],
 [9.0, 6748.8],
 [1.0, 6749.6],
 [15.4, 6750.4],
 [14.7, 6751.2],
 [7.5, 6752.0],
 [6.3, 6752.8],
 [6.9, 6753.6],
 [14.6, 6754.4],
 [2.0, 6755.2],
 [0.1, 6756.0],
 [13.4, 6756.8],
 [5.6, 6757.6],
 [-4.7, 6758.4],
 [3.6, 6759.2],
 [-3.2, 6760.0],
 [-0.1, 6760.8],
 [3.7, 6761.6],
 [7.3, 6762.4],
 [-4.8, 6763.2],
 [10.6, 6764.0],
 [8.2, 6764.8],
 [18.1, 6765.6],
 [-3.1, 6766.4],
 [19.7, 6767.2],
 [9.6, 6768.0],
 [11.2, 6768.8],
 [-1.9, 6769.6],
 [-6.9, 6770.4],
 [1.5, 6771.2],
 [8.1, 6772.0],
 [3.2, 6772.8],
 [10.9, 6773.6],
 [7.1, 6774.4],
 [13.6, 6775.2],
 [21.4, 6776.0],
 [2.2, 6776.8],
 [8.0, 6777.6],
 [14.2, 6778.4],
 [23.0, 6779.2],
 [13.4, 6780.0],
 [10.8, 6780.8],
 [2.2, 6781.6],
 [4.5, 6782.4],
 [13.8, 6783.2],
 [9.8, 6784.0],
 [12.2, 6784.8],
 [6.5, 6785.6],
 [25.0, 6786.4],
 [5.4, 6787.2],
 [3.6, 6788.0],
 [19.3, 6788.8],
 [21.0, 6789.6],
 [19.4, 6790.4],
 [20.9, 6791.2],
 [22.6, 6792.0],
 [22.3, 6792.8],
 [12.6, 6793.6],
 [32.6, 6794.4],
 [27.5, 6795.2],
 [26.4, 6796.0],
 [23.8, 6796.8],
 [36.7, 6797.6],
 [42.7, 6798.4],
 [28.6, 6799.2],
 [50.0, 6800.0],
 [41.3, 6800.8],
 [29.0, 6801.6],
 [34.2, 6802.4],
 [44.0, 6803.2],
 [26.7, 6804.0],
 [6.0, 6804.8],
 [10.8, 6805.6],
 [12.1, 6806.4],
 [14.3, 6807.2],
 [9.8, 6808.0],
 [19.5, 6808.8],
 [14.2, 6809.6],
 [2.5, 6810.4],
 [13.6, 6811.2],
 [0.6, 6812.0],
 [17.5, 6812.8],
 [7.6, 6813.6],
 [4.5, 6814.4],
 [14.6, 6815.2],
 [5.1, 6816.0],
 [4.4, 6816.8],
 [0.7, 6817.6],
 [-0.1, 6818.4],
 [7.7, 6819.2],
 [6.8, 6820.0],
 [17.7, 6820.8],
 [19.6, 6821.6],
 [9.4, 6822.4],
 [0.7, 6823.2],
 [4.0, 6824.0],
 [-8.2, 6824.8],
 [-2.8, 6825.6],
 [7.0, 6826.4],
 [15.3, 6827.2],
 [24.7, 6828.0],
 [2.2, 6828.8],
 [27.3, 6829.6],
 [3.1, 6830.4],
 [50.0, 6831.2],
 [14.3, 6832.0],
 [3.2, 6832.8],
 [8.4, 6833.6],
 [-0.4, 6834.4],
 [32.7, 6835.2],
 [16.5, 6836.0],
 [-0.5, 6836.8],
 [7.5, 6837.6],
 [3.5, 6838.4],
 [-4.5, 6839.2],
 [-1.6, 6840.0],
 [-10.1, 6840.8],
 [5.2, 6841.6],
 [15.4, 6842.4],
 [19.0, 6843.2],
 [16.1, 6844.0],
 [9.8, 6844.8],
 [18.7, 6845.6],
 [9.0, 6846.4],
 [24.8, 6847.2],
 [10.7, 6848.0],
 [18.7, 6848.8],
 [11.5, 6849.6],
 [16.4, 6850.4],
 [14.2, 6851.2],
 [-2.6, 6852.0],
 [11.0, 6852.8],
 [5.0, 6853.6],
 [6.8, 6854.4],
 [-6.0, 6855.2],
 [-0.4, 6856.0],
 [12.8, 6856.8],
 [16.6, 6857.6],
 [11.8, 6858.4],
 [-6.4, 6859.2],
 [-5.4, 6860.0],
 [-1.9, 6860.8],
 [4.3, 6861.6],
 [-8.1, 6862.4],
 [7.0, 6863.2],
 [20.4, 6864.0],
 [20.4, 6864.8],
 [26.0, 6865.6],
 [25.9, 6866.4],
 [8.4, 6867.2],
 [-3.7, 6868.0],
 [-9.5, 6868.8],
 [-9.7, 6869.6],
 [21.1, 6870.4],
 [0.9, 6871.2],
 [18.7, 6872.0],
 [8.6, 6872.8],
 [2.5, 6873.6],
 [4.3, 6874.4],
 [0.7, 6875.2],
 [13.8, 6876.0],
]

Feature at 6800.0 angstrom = [O II]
